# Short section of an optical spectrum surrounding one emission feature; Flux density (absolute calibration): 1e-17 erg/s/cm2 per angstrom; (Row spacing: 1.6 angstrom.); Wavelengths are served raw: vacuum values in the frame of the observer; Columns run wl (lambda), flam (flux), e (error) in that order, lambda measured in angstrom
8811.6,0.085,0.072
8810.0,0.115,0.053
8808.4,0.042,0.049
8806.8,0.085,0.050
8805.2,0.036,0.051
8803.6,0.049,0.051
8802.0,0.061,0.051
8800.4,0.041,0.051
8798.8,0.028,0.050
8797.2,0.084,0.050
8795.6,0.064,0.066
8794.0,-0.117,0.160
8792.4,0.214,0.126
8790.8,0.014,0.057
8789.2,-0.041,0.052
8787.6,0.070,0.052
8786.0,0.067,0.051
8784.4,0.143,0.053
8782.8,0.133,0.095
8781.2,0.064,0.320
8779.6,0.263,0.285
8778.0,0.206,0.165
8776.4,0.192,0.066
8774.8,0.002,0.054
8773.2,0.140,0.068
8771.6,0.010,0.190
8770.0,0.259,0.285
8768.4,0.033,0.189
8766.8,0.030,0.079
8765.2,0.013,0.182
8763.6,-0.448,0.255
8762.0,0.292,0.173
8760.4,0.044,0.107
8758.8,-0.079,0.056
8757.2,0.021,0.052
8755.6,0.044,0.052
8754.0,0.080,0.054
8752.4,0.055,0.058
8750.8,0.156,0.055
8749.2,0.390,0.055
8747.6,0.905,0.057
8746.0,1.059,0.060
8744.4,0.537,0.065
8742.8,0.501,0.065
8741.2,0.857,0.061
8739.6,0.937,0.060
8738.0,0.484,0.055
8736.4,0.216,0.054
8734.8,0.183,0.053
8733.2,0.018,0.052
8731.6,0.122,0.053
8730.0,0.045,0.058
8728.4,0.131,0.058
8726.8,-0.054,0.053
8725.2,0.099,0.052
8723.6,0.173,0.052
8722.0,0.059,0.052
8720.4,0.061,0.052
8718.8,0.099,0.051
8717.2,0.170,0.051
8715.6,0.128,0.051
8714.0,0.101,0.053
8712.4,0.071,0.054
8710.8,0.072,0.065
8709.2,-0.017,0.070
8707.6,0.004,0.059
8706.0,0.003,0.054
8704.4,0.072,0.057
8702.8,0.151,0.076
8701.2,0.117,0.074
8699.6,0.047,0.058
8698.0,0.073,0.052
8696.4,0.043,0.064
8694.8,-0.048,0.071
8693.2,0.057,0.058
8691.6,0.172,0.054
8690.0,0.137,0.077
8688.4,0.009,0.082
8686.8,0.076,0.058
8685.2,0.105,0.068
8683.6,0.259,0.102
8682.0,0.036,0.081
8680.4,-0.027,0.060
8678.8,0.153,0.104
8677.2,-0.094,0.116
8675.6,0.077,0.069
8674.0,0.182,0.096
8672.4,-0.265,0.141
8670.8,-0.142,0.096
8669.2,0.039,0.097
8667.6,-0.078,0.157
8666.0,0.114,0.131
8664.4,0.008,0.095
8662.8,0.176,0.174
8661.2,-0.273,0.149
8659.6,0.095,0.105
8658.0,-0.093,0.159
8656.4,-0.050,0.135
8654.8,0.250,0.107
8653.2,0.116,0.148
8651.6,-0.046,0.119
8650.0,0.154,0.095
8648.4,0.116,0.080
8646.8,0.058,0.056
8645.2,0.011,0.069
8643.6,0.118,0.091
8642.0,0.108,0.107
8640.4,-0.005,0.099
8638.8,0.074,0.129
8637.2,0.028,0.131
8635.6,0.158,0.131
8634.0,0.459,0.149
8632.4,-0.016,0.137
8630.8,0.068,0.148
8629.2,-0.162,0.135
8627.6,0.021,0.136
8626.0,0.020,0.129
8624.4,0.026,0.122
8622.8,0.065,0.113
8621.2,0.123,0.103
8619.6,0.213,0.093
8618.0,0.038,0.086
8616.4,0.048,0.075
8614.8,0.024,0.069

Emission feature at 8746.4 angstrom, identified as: [O II] 3727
